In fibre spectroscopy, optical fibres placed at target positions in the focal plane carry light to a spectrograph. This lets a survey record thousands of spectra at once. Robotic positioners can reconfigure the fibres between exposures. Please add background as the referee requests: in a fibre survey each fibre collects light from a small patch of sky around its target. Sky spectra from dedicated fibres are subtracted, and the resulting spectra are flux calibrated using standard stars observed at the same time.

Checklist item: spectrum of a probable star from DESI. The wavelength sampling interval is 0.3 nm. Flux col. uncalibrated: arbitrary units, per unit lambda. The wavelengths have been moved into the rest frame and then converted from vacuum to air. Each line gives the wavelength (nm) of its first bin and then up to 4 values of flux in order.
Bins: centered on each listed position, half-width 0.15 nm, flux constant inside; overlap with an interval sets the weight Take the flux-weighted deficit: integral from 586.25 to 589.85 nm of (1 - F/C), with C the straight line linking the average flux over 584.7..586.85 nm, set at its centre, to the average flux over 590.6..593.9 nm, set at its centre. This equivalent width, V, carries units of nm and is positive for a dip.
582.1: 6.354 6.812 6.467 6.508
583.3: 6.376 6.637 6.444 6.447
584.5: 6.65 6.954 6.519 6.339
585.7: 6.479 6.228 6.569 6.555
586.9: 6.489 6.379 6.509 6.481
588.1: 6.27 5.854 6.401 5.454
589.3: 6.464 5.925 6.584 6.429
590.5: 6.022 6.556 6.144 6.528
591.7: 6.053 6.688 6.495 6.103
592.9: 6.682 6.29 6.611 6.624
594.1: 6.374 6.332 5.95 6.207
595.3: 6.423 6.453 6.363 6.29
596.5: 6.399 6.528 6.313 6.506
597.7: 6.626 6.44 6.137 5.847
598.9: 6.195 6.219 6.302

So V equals 0.11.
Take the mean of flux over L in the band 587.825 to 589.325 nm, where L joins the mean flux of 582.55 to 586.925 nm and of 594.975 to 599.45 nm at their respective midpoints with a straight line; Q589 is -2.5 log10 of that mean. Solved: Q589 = 0.063 mag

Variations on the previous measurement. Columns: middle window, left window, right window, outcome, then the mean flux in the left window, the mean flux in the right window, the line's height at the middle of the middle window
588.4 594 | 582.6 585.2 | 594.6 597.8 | 0.021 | 6.56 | 6.37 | 6.45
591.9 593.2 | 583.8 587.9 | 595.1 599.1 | -0.009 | 6.5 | 6.34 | 6.41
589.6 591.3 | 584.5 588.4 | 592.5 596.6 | 0.017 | 6.46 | 6.37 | 6.42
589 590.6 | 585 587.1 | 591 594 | 0.038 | 6.45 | 6.43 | 6.44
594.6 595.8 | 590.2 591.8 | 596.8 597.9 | 0.024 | 6.28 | 6.49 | 6.42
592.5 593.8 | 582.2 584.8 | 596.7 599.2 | -0.010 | 6.56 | 6.31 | 6.4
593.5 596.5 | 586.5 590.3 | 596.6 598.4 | 0.007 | 6.29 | 6.43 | 6.39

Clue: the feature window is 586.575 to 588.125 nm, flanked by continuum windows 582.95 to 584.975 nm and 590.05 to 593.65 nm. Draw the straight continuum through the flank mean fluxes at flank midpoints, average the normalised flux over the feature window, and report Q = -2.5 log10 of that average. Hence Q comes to 0.01 mag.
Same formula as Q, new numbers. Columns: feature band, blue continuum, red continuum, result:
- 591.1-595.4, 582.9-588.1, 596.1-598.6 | 0.007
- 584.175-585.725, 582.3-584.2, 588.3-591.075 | -0.024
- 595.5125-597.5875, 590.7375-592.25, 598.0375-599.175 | -0.037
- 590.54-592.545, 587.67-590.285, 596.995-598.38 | -0.019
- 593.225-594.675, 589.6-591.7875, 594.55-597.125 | -0.017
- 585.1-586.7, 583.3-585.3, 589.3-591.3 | 0.012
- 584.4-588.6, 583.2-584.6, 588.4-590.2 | -0.017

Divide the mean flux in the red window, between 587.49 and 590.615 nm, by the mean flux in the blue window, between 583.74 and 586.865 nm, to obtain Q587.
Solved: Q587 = 1.0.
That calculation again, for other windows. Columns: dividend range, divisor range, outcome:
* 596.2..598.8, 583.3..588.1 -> 0.98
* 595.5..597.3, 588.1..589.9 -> 1.05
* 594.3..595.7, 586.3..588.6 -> 0.98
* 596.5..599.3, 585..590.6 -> 1.00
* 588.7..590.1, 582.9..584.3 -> 0.95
